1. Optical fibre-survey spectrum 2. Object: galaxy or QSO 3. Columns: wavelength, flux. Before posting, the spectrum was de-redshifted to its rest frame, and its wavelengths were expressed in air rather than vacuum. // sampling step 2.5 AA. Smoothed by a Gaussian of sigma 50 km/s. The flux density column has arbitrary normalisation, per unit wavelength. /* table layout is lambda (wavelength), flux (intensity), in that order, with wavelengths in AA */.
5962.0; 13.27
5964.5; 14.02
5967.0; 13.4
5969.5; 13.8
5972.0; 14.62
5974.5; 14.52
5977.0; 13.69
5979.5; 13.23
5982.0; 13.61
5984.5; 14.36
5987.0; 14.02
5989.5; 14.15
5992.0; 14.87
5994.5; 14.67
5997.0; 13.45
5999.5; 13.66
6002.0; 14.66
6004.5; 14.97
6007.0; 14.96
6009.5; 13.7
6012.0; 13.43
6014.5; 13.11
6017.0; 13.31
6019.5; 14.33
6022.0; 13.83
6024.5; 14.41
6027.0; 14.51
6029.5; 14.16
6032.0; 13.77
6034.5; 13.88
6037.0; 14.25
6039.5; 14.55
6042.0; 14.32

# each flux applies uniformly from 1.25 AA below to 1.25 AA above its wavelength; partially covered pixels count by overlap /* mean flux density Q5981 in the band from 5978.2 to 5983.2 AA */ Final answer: 13.4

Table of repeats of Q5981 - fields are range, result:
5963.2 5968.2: 13.7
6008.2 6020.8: 13.6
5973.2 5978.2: 14.1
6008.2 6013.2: 13.6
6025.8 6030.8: 14.3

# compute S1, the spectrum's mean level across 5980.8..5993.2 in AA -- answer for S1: 14.2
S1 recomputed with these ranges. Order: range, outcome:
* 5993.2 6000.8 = 13.9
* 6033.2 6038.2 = 14.1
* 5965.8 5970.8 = 13.6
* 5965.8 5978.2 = 14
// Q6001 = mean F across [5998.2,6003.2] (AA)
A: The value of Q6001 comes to 14.1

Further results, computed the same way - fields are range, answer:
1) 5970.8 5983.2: 13.9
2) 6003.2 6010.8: 14.5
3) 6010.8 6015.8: 13.3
